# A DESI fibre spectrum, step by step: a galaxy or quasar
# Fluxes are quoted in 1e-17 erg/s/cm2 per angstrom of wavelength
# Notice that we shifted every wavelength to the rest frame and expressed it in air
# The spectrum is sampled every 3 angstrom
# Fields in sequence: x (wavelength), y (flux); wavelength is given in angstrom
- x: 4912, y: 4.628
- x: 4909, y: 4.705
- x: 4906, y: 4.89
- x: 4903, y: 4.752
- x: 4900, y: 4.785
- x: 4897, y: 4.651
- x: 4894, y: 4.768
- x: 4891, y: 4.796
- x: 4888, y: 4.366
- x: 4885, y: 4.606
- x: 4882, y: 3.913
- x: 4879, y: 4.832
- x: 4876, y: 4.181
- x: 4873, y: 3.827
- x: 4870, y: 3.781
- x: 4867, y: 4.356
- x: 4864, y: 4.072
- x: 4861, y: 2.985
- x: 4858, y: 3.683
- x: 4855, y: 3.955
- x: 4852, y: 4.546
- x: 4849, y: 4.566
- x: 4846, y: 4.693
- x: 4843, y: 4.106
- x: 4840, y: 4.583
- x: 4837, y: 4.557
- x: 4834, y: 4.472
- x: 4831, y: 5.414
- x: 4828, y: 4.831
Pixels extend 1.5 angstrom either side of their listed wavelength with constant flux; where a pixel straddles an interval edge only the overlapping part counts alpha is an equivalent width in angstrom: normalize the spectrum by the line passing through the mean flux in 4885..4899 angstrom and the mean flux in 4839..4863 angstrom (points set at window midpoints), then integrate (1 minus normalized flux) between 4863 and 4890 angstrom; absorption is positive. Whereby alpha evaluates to 1.4 angstrom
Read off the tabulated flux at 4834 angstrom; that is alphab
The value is 4.472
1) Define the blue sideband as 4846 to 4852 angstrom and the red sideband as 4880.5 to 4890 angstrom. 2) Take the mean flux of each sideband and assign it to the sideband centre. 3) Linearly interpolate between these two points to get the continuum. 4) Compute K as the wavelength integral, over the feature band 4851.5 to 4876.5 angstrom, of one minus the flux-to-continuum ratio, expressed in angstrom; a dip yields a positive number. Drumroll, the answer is 3.3 angstrom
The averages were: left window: 4.59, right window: 4.32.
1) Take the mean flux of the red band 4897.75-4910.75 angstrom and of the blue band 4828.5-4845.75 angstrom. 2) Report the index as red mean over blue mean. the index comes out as 1.0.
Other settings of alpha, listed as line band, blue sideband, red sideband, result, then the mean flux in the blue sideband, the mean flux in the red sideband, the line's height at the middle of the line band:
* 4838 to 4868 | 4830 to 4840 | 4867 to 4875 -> 1.28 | 4.75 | 3.93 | 4.34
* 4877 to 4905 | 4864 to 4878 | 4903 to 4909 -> -0.72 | 4.07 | 4.81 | 4.49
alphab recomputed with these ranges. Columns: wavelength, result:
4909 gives 4.705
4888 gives 4.366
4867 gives 4.356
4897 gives 4.651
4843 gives 4.106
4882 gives 3.913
